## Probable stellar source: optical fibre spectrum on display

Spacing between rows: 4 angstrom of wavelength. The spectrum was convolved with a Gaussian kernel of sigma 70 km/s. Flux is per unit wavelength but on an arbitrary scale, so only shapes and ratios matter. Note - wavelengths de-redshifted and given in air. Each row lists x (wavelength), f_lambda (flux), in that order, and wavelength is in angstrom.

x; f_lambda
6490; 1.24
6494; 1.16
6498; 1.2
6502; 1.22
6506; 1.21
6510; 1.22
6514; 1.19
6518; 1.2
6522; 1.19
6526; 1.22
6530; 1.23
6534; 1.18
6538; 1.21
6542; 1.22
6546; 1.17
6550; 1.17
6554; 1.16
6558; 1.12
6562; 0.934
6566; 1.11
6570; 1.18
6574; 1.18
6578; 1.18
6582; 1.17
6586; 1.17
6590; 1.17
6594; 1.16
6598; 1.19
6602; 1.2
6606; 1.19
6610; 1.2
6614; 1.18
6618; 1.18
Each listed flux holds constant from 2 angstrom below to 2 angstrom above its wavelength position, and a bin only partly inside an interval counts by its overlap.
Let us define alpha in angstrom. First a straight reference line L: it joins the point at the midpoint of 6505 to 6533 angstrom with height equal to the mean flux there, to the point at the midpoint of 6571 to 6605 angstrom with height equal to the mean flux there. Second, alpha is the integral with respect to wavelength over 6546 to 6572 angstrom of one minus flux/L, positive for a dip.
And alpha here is 1.6 angstrom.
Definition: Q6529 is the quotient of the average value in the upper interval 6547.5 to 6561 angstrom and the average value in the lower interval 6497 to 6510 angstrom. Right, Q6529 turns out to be 0.94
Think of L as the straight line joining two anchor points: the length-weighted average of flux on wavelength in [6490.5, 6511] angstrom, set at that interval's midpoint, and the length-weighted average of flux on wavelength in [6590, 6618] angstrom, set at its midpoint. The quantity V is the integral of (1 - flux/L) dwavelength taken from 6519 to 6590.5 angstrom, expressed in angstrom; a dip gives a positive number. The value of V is 1.7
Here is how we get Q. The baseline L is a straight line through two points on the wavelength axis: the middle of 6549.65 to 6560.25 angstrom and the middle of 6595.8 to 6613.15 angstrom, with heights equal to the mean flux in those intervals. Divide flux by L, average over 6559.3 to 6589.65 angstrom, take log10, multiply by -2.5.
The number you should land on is 0.03 mag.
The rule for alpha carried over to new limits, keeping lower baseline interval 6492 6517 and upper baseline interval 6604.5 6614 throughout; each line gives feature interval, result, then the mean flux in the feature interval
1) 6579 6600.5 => 0.4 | 1.17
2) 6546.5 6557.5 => 0.3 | 1.16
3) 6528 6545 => -0.1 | 1.21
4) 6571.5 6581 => 0.1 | 1.18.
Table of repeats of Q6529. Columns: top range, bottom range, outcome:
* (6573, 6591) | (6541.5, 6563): 1.04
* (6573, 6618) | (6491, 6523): 0.98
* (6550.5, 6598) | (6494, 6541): 0.95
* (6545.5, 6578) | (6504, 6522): 0.94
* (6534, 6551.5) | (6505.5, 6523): 0.99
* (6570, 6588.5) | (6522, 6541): 0.97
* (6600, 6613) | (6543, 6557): 1.02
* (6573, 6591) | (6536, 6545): 0.97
